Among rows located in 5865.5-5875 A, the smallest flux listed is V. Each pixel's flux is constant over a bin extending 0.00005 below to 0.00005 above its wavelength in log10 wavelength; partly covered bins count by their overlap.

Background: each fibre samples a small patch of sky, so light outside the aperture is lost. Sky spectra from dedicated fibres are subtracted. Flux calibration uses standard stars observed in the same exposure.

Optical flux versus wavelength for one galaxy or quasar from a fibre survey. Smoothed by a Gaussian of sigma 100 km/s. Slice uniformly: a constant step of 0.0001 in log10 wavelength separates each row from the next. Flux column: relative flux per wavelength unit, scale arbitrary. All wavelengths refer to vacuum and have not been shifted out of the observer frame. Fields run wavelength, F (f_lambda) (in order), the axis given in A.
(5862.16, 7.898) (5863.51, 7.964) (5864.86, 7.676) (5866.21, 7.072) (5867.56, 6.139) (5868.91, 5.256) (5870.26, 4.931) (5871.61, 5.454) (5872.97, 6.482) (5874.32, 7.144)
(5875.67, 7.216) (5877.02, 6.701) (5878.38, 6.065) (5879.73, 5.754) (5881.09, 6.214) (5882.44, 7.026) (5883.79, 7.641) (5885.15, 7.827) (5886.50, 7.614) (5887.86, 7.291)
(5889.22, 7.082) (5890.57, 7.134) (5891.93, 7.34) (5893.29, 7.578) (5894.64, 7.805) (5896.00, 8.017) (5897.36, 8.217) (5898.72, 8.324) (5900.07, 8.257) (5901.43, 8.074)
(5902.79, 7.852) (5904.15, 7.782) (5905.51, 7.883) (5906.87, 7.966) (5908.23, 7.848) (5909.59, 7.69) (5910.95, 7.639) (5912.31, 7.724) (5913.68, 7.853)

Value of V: 4.931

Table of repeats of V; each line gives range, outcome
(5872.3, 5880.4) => 5.754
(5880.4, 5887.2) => 6.214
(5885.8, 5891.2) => 7.082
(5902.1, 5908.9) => 7.782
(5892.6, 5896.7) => 7.578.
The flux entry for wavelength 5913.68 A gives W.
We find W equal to 7.853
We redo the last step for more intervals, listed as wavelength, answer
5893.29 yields 7.578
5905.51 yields 7.883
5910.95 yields 7.639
